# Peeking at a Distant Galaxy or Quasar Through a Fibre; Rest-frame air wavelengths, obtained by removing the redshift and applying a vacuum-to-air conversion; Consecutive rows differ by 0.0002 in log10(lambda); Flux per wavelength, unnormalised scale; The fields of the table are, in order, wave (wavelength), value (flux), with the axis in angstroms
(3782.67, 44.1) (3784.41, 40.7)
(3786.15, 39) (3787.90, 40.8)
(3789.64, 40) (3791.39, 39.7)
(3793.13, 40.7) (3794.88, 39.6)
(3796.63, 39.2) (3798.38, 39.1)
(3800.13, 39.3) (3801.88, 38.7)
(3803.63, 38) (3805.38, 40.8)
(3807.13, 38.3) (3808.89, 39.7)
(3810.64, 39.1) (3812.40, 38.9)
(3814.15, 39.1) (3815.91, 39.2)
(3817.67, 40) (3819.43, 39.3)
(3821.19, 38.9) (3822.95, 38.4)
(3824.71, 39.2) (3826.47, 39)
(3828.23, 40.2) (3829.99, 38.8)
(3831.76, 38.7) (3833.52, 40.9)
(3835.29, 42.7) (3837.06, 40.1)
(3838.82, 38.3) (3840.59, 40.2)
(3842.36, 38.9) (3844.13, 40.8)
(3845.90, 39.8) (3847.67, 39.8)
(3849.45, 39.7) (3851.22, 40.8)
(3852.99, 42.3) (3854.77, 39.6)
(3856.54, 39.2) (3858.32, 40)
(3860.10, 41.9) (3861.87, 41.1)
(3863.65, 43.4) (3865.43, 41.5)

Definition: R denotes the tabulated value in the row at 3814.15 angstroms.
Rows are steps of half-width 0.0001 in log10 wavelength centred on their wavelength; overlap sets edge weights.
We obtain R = 39.1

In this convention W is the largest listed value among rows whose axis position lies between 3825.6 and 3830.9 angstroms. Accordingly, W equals 40.2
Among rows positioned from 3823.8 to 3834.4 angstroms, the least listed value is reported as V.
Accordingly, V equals 38.7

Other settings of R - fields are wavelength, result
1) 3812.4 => 38.9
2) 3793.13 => 40.7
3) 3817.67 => 40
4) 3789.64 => 40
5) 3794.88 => 39.6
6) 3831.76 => 38.7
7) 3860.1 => 41.9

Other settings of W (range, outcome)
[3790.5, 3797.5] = 40.7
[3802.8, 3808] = 40.8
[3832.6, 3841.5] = 42.7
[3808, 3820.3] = 40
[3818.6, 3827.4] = 39.3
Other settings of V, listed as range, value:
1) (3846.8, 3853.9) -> 39.7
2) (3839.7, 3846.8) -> 38.9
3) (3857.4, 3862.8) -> 40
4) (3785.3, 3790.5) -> 39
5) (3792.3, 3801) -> 39.1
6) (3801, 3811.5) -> 38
